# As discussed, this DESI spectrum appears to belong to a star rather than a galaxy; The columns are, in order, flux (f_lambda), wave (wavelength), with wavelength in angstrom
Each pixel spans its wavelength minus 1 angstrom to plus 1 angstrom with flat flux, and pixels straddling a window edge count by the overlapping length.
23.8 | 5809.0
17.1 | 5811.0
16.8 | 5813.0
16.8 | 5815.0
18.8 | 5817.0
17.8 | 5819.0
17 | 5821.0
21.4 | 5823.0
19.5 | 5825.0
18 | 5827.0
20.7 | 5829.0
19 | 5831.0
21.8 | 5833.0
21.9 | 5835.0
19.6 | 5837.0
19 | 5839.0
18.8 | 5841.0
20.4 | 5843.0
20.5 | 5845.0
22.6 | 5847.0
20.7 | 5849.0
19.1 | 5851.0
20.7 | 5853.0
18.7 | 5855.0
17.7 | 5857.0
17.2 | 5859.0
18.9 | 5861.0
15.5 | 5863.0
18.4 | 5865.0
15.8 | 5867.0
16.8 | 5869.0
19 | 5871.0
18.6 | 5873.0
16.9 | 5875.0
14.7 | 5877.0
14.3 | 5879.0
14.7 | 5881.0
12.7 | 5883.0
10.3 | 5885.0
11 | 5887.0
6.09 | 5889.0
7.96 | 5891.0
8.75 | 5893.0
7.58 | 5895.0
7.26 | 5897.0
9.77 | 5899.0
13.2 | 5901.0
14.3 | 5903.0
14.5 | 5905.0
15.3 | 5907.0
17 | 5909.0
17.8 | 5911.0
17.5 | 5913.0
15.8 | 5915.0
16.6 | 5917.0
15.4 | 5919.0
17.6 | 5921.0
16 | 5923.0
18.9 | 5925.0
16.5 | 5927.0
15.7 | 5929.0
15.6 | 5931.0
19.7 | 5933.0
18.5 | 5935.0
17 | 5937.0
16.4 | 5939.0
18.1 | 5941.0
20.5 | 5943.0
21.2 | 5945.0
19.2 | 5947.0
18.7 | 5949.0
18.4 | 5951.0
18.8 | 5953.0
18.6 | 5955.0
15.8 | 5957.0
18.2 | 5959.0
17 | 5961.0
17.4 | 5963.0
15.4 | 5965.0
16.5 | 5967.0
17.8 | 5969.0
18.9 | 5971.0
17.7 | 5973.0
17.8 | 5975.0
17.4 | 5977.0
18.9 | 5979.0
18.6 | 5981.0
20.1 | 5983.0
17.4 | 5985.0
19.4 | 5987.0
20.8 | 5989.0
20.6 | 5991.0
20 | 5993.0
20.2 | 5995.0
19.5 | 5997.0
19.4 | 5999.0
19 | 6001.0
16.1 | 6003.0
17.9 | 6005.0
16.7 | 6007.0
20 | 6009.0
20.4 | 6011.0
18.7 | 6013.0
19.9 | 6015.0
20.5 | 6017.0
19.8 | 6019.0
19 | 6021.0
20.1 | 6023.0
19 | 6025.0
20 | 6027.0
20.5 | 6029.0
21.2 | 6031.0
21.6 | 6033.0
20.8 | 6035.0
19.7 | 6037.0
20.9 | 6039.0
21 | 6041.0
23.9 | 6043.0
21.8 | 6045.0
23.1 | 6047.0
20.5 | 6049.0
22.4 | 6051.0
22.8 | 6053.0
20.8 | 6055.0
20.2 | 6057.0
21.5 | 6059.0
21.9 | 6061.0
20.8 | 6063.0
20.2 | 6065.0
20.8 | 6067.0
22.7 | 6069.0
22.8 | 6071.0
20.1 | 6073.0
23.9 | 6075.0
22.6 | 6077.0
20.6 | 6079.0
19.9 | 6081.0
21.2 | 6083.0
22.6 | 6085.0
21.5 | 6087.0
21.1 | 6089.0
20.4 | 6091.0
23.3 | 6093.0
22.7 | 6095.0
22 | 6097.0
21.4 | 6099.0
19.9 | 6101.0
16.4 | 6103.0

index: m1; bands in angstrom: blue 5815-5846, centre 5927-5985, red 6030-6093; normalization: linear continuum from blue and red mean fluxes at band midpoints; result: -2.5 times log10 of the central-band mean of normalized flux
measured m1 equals 0.15 mag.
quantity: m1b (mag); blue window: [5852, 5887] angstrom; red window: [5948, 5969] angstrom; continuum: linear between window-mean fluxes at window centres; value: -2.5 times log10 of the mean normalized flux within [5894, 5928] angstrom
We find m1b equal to 0.15 mag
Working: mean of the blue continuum 16.4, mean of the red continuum 17.5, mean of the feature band 14.8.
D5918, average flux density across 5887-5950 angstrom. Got 15.2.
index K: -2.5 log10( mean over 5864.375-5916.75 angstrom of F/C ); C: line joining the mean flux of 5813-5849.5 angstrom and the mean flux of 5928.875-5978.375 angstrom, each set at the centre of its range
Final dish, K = 0.34 mag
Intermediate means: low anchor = 19.6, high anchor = 17.9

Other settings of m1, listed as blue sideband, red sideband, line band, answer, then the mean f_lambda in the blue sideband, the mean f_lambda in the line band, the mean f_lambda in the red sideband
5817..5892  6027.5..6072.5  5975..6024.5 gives 0.068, 17.4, 19.2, 21.4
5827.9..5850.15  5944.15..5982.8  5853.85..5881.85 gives 0.172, 20.4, 17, 18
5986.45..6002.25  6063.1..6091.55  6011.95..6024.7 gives 0.036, 19.8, 19.6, 21.5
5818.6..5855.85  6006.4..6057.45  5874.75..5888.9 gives 0.482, 19.9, 12.9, 20.6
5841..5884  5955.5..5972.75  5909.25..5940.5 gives 0.026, 17.8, 17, 17.2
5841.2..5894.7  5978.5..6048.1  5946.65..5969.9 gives 0.049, 16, 17.6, 19.9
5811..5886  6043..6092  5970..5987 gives 0.099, 18.1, 18.4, 21.6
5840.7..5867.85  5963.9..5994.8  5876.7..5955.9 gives 0.227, 18.9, 15.2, 18.5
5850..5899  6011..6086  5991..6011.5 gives 0.016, 14.4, 19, 21.1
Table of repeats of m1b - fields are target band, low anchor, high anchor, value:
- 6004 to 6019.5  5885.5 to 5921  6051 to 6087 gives -0.04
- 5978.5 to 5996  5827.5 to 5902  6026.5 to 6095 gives -0.01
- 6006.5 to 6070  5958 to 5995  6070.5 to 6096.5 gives -0.02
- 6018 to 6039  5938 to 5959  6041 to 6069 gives 0.03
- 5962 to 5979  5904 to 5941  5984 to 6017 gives 0.05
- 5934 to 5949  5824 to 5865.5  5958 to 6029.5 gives 0.02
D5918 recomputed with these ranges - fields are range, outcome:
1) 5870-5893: 13.1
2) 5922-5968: 17.7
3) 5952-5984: 17.8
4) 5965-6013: 18.7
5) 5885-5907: 10.3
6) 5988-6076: 20.5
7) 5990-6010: 18.9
